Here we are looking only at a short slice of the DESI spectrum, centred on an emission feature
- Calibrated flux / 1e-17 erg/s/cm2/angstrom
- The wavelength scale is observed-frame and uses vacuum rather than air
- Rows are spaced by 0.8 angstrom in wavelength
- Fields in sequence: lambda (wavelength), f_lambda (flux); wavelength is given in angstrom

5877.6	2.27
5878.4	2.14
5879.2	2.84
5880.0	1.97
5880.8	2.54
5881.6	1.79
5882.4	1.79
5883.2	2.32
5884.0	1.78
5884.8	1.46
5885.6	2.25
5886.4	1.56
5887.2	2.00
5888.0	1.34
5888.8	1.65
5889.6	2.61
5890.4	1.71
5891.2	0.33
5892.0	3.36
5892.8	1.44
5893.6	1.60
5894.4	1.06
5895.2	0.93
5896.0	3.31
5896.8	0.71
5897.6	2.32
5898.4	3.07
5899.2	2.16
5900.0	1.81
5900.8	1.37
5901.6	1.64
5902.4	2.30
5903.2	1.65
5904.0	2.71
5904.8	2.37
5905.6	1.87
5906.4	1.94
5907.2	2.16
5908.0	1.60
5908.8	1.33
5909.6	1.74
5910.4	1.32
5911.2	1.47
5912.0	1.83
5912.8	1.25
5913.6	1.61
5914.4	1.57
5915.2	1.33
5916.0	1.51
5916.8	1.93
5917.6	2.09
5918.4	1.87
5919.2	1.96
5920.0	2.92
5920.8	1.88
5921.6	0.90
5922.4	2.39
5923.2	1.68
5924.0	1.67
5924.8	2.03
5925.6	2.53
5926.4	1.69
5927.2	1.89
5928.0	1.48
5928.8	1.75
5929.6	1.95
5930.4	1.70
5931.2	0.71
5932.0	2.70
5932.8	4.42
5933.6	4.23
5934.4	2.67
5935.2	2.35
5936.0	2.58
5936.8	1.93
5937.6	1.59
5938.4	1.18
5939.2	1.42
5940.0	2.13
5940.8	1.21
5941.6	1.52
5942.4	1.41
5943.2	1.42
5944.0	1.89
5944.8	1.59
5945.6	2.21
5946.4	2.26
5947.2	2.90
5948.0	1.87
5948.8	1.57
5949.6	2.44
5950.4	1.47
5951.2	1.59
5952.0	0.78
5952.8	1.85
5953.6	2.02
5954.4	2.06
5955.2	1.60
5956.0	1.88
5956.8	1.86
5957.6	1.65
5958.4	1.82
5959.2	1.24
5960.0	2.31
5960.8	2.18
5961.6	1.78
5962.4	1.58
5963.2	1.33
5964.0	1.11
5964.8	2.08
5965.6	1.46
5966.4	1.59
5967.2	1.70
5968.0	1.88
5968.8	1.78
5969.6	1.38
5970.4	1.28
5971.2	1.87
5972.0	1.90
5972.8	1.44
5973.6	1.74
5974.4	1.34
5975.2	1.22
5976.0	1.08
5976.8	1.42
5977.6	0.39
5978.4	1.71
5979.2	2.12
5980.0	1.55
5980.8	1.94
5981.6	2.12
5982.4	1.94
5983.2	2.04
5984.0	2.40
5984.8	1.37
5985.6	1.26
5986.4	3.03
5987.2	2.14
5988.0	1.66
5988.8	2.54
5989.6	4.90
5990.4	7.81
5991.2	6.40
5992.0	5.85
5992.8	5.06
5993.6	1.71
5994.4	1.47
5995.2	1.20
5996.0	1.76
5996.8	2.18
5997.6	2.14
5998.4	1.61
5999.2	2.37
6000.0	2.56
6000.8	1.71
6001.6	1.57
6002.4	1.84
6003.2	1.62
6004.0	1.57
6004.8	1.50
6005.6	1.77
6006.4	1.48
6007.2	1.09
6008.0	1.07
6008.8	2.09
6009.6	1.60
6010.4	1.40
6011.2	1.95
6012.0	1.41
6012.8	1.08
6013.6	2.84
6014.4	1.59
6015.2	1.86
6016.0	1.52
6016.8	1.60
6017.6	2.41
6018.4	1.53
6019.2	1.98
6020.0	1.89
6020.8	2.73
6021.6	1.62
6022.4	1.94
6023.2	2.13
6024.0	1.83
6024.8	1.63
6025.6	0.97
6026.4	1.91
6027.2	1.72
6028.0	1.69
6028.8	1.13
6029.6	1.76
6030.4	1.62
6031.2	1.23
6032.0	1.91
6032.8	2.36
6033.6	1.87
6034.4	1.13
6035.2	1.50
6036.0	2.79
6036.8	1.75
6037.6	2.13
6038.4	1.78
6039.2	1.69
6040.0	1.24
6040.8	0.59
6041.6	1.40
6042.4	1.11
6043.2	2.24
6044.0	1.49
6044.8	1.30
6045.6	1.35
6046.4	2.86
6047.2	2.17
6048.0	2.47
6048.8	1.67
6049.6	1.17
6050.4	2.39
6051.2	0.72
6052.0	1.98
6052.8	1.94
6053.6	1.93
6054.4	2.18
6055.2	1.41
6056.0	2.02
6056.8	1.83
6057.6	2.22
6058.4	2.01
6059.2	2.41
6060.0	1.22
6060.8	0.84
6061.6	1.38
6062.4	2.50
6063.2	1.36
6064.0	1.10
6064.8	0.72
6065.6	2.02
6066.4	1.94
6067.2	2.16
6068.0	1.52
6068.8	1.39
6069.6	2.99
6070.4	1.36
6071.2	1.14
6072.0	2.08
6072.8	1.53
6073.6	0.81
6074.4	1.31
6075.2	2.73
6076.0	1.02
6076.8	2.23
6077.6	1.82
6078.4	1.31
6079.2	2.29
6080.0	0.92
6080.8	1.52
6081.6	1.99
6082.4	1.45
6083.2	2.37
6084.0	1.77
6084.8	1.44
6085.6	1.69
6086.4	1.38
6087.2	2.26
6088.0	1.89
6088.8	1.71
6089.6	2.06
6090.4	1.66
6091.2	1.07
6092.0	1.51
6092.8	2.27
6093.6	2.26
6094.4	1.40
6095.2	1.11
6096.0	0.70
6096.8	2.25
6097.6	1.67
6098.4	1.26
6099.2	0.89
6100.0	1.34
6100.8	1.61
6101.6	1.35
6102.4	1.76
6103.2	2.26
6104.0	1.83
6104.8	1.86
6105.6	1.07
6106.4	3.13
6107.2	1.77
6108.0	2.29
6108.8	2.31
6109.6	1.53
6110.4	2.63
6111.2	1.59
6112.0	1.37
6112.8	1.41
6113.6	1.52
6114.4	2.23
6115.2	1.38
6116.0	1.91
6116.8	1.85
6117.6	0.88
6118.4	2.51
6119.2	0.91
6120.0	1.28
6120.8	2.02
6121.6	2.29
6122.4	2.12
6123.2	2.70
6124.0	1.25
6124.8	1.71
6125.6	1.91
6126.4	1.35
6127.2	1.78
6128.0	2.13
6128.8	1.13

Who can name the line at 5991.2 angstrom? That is [O III]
